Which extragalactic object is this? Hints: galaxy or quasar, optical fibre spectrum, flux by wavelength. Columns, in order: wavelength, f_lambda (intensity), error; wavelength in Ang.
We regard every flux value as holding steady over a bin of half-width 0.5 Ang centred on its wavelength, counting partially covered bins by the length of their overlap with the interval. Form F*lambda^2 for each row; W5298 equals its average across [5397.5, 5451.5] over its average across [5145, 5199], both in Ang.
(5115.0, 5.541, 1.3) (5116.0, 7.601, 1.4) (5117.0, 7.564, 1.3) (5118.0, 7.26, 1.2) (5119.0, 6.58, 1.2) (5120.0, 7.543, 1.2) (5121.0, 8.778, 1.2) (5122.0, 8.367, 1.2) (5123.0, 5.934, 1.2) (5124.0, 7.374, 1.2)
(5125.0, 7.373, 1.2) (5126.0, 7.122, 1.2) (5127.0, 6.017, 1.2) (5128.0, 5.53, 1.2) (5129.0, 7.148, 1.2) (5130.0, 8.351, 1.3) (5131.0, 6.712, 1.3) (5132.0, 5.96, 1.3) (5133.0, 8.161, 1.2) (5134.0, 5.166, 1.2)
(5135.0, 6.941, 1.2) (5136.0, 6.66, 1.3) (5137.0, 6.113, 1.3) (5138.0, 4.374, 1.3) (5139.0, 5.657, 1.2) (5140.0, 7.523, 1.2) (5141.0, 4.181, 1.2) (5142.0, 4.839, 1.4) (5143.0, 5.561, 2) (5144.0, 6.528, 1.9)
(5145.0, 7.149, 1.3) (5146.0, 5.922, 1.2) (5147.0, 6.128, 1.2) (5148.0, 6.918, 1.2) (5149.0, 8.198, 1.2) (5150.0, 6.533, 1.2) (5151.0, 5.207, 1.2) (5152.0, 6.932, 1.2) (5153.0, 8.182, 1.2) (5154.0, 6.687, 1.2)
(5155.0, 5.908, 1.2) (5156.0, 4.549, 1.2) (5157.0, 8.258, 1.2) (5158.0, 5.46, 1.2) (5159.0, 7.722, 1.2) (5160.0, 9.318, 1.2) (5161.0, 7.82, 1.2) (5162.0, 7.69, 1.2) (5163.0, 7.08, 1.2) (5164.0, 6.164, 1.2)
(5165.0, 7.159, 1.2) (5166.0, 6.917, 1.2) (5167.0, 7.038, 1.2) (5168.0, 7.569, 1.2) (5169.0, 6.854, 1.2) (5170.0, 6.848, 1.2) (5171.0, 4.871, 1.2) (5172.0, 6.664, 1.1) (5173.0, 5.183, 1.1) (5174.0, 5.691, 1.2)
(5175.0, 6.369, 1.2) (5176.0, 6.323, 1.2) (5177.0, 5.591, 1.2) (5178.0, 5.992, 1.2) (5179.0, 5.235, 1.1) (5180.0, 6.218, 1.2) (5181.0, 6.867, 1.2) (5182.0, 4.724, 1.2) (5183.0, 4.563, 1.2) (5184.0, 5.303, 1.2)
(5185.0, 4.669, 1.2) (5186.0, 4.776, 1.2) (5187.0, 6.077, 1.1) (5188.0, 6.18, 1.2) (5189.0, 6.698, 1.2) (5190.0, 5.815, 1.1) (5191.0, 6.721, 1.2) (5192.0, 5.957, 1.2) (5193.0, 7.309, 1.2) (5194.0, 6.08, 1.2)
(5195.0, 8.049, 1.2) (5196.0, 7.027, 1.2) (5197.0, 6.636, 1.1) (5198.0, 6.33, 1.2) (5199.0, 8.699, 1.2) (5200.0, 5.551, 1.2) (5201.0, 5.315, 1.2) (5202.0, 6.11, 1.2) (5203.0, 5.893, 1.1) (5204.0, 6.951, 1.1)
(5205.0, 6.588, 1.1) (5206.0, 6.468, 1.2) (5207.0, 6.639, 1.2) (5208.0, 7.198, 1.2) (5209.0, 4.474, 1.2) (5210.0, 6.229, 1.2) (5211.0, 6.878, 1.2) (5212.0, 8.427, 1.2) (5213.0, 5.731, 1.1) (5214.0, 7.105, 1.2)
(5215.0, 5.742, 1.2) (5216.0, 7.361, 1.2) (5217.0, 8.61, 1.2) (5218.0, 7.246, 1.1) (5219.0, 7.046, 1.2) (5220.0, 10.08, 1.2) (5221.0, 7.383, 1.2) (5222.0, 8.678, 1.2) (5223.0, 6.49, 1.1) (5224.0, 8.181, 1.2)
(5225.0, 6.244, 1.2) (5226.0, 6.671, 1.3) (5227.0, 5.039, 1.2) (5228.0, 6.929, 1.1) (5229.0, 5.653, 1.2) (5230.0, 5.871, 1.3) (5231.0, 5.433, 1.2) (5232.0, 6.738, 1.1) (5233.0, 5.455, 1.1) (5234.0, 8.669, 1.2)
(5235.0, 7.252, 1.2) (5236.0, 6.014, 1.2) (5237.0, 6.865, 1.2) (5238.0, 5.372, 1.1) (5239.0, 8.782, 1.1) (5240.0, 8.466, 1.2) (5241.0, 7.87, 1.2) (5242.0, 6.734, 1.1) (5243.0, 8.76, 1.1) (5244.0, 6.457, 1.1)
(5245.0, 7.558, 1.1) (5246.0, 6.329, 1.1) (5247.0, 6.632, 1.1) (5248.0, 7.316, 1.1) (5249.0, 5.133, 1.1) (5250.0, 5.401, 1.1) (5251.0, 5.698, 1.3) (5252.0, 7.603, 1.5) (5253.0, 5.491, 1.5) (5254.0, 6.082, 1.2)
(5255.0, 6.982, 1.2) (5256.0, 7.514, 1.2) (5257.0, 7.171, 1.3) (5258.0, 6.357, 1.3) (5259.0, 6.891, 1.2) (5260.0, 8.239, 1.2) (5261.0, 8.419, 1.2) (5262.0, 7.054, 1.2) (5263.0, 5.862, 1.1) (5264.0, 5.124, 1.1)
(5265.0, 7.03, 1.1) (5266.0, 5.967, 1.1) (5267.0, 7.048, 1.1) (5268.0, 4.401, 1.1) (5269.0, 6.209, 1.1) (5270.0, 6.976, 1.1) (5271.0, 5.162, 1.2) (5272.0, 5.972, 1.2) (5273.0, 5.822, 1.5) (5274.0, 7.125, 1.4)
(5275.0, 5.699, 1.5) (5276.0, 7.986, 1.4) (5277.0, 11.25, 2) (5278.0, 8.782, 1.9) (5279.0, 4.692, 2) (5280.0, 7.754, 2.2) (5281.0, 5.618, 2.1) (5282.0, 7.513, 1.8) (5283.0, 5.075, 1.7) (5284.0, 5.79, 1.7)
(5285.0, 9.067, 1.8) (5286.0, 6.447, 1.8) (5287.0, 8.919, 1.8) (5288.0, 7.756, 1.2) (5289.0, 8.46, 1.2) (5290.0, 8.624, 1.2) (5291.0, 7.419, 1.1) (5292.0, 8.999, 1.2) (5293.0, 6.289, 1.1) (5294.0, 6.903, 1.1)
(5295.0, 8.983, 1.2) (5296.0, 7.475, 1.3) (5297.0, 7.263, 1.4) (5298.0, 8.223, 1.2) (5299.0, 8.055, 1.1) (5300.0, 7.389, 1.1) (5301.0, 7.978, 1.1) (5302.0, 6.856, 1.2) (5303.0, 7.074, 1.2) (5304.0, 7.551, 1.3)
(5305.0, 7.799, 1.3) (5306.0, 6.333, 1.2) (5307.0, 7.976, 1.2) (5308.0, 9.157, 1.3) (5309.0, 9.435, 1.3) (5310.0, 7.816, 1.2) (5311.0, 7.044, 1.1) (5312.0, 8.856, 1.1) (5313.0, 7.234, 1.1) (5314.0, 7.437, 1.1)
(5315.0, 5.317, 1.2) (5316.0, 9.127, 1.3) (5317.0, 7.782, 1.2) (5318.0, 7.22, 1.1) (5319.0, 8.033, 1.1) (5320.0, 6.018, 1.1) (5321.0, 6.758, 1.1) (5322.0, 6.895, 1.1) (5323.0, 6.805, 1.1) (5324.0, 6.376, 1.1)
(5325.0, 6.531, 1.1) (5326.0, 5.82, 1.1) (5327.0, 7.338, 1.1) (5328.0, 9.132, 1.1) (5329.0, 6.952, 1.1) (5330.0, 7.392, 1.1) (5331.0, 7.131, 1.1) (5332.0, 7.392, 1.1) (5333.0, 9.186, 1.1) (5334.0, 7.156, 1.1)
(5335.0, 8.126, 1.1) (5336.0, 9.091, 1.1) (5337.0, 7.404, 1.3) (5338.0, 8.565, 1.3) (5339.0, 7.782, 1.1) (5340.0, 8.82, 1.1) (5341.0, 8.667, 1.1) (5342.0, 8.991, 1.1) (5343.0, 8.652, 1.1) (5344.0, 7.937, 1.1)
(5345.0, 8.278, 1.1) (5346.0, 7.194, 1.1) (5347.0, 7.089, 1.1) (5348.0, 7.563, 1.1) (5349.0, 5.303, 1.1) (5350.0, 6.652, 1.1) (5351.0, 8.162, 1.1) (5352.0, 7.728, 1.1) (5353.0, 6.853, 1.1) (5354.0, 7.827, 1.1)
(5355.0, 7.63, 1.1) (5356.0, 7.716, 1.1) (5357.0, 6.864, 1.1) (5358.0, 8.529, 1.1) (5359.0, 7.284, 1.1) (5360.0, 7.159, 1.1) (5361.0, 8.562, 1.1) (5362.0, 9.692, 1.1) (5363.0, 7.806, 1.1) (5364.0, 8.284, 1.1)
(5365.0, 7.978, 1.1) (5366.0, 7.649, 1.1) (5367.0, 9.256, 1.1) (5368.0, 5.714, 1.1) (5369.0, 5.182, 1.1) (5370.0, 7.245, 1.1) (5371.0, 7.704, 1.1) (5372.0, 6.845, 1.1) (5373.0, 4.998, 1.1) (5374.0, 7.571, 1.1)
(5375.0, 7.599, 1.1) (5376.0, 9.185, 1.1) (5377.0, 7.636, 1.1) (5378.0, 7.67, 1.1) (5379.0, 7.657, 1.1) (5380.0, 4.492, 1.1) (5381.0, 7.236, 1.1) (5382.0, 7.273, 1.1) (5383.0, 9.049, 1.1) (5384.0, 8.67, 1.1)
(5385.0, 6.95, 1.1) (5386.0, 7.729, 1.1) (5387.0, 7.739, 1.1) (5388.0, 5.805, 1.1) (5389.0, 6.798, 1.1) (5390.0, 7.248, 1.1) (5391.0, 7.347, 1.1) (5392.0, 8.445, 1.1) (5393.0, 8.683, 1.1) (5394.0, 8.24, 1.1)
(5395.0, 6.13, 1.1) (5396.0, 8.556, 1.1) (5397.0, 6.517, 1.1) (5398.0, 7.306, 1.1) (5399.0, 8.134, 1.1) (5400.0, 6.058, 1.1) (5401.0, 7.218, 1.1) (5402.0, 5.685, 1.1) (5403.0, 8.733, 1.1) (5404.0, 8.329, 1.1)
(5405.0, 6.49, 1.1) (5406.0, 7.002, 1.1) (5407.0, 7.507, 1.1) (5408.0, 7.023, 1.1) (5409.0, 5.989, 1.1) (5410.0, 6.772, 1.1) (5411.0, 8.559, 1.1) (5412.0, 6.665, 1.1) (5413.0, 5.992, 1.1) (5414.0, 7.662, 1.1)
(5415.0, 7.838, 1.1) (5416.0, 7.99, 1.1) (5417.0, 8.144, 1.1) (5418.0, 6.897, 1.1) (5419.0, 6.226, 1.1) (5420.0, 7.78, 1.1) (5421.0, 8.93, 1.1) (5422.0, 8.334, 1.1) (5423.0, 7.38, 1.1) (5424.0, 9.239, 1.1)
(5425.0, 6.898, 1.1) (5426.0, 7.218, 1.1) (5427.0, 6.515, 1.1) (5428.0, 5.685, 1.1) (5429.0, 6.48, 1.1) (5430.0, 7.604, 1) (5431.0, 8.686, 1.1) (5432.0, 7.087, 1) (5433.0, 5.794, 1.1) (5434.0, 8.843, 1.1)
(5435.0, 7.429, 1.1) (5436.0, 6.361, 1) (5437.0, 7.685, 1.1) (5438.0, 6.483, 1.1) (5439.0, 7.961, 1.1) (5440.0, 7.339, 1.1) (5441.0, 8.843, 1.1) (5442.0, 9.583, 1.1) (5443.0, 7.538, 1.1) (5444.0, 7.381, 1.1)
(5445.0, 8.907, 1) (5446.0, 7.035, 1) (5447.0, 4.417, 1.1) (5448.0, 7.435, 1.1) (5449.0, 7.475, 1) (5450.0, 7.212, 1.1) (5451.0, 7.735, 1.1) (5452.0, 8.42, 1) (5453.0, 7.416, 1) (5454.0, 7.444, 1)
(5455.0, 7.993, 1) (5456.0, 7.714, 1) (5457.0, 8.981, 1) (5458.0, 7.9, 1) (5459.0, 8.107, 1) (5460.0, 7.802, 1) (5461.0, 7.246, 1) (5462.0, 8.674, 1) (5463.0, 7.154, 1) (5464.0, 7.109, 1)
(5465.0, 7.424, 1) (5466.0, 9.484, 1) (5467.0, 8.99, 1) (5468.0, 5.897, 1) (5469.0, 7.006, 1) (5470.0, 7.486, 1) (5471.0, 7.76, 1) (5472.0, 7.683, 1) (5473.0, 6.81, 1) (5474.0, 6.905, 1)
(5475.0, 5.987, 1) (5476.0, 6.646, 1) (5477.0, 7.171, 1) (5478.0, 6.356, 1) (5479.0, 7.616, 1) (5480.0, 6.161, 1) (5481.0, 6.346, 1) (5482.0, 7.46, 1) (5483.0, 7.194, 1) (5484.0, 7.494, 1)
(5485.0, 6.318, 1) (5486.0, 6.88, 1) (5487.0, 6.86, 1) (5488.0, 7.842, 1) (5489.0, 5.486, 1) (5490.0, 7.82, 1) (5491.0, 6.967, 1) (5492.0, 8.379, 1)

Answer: 1.3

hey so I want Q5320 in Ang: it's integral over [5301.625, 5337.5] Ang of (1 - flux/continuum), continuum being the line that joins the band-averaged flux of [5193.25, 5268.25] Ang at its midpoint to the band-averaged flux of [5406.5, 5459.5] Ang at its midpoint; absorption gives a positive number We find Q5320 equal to -2.03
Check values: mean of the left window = 6.78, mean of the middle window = 7.49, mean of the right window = 7.48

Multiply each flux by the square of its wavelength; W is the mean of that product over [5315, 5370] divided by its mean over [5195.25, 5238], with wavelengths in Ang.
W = 1.18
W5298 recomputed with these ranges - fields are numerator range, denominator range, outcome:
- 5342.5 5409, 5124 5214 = 1.25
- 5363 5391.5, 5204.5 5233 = 1.14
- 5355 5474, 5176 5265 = 1.22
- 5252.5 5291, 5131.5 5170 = 1.10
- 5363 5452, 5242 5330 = 1.08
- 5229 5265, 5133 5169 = 1.07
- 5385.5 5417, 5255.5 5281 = 1.13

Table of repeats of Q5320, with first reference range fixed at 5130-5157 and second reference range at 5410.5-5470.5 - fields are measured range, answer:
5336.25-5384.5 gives -2.7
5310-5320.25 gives -0.6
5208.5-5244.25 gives -1.6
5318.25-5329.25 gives 0.2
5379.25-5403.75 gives 0.0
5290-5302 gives -1.3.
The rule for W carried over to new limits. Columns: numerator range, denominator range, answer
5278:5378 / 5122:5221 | 1.23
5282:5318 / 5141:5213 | 1.25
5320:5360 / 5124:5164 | 1.23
